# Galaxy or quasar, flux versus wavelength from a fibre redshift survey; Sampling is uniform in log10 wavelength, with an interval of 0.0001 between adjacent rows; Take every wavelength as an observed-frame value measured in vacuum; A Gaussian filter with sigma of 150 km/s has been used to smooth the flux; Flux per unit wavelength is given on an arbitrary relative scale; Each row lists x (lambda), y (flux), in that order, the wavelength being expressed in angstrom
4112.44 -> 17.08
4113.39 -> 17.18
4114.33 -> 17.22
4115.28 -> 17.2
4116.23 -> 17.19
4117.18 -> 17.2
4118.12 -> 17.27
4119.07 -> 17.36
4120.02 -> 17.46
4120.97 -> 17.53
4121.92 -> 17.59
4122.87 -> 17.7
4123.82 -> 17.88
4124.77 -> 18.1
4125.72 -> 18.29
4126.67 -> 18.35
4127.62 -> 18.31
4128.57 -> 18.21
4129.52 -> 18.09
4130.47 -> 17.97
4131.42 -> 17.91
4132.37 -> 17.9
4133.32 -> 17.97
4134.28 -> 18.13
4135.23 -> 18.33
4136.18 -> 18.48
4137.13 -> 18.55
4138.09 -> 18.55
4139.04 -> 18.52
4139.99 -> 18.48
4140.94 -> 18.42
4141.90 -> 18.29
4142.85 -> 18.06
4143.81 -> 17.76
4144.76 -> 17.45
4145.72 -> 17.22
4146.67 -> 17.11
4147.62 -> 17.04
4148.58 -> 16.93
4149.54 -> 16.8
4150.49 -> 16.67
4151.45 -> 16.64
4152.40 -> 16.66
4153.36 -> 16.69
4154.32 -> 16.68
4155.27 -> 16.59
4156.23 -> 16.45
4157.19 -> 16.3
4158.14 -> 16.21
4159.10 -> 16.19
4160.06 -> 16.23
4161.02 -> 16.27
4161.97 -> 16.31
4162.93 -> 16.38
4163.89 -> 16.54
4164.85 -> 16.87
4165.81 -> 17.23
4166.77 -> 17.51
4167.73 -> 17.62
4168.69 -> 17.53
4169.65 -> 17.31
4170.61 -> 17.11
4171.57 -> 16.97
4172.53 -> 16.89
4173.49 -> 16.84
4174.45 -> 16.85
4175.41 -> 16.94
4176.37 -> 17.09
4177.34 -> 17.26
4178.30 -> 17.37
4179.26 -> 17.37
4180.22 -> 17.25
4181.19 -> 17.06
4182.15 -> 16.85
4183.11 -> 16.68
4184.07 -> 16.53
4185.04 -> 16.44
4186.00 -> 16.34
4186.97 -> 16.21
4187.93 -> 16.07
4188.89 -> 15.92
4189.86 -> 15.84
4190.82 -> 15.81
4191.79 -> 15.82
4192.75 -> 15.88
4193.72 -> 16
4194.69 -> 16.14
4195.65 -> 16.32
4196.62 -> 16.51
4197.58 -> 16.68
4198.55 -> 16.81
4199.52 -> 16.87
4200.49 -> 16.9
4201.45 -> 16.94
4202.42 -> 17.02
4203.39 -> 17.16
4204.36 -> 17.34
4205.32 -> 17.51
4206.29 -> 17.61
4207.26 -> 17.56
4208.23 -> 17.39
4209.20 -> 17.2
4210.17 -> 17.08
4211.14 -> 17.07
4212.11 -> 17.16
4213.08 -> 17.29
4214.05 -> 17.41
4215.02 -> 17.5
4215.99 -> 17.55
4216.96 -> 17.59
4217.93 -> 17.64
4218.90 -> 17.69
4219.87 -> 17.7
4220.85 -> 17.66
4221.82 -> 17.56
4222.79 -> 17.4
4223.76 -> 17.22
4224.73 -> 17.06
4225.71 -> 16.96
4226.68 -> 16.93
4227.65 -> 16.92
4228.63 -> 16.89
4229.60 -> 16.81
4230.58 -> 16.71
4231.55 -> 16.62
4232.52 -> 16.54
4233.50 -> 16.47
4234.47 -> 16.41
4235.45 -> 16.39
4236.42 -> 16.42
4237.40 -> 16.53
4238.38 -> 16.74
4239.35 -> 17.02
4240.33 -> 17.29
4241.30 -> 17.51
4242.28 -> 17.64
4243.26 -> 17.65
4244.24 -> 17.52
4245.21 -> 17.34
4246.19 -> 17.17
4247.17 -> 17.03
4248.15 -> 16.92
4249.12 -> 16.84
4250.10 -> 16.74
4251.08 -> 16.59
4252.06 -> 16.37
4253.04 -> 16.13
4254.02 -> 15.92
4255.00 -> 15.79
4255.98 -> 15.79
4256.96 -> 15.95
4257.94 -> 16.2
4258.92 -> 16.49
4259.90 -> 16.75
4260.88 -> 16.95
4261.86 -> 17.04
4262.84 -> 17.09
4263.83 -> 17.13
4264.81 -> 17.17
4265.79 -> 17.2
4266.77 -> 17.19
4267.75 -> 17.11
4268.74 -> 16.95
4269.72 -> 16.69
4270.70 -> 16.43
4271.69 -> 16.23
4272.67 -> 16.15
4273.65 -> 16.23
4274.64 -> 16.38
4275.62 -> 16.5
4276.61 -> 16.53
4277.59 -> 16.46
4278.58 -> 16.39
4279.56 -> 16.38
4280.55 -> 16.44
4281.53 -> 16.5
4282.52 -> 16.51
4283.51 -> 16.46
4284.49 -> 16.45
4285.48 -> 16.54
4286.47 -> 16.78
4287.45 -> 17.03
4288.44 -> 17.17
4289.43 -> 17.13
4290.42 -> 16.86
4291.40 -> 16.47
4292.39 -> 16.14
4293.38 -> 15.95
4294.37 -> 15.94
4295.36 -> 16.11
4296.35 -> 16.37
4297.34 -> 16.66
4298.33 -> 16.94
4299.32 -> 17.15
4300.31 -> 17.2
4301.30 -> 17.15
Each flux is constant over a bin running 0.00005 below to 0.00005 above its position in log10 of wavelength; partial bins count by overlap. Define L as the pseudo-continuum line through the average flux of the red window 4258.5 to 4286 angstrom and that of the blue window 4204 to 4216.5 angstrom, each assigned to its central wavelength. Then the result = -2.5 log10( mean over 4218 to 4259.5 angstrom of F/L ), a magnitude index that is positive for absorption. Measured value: 0.01 mag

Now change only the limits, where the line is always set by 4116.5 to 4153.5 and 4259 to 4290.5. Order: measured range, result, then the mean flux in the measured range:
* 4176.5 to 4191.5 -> 0.05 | 16.6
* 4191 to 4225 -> 0.01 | 17.1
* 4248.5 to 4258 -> 0.04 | 16.2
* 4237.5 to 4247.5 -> -0.02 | 17.3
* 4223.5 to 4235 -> 0.02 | 16.8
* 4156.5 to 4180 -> 0.04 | 16.9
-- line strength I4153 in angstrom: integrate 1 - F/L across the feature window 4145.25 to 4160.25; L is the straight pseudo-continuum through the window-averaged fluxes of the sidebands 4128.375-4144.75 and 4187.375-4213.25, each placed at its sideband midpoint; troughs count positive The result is 0.98 angstrom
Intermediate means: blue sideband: 18.2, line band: 16.7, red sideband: 16.7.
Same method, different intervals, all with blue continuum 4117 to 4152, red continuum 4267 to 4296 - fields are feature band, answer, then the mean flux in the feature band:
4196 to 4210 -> 0.08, 17.1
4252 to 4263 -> 0.25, 16.4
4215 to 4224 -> -0.27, 17.6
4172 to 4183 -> 0.23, 17.1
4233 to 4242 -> 0.07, 16.8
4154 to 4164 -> 0.70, 16.4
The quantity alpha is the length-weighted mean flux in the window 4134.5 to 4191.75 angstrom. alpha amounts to 17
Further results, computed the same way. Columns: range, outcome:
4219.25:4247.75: 17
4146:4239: 16.9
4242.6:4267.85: 16.8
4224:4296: 16.7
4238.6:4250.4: 17.2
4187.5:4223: 17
